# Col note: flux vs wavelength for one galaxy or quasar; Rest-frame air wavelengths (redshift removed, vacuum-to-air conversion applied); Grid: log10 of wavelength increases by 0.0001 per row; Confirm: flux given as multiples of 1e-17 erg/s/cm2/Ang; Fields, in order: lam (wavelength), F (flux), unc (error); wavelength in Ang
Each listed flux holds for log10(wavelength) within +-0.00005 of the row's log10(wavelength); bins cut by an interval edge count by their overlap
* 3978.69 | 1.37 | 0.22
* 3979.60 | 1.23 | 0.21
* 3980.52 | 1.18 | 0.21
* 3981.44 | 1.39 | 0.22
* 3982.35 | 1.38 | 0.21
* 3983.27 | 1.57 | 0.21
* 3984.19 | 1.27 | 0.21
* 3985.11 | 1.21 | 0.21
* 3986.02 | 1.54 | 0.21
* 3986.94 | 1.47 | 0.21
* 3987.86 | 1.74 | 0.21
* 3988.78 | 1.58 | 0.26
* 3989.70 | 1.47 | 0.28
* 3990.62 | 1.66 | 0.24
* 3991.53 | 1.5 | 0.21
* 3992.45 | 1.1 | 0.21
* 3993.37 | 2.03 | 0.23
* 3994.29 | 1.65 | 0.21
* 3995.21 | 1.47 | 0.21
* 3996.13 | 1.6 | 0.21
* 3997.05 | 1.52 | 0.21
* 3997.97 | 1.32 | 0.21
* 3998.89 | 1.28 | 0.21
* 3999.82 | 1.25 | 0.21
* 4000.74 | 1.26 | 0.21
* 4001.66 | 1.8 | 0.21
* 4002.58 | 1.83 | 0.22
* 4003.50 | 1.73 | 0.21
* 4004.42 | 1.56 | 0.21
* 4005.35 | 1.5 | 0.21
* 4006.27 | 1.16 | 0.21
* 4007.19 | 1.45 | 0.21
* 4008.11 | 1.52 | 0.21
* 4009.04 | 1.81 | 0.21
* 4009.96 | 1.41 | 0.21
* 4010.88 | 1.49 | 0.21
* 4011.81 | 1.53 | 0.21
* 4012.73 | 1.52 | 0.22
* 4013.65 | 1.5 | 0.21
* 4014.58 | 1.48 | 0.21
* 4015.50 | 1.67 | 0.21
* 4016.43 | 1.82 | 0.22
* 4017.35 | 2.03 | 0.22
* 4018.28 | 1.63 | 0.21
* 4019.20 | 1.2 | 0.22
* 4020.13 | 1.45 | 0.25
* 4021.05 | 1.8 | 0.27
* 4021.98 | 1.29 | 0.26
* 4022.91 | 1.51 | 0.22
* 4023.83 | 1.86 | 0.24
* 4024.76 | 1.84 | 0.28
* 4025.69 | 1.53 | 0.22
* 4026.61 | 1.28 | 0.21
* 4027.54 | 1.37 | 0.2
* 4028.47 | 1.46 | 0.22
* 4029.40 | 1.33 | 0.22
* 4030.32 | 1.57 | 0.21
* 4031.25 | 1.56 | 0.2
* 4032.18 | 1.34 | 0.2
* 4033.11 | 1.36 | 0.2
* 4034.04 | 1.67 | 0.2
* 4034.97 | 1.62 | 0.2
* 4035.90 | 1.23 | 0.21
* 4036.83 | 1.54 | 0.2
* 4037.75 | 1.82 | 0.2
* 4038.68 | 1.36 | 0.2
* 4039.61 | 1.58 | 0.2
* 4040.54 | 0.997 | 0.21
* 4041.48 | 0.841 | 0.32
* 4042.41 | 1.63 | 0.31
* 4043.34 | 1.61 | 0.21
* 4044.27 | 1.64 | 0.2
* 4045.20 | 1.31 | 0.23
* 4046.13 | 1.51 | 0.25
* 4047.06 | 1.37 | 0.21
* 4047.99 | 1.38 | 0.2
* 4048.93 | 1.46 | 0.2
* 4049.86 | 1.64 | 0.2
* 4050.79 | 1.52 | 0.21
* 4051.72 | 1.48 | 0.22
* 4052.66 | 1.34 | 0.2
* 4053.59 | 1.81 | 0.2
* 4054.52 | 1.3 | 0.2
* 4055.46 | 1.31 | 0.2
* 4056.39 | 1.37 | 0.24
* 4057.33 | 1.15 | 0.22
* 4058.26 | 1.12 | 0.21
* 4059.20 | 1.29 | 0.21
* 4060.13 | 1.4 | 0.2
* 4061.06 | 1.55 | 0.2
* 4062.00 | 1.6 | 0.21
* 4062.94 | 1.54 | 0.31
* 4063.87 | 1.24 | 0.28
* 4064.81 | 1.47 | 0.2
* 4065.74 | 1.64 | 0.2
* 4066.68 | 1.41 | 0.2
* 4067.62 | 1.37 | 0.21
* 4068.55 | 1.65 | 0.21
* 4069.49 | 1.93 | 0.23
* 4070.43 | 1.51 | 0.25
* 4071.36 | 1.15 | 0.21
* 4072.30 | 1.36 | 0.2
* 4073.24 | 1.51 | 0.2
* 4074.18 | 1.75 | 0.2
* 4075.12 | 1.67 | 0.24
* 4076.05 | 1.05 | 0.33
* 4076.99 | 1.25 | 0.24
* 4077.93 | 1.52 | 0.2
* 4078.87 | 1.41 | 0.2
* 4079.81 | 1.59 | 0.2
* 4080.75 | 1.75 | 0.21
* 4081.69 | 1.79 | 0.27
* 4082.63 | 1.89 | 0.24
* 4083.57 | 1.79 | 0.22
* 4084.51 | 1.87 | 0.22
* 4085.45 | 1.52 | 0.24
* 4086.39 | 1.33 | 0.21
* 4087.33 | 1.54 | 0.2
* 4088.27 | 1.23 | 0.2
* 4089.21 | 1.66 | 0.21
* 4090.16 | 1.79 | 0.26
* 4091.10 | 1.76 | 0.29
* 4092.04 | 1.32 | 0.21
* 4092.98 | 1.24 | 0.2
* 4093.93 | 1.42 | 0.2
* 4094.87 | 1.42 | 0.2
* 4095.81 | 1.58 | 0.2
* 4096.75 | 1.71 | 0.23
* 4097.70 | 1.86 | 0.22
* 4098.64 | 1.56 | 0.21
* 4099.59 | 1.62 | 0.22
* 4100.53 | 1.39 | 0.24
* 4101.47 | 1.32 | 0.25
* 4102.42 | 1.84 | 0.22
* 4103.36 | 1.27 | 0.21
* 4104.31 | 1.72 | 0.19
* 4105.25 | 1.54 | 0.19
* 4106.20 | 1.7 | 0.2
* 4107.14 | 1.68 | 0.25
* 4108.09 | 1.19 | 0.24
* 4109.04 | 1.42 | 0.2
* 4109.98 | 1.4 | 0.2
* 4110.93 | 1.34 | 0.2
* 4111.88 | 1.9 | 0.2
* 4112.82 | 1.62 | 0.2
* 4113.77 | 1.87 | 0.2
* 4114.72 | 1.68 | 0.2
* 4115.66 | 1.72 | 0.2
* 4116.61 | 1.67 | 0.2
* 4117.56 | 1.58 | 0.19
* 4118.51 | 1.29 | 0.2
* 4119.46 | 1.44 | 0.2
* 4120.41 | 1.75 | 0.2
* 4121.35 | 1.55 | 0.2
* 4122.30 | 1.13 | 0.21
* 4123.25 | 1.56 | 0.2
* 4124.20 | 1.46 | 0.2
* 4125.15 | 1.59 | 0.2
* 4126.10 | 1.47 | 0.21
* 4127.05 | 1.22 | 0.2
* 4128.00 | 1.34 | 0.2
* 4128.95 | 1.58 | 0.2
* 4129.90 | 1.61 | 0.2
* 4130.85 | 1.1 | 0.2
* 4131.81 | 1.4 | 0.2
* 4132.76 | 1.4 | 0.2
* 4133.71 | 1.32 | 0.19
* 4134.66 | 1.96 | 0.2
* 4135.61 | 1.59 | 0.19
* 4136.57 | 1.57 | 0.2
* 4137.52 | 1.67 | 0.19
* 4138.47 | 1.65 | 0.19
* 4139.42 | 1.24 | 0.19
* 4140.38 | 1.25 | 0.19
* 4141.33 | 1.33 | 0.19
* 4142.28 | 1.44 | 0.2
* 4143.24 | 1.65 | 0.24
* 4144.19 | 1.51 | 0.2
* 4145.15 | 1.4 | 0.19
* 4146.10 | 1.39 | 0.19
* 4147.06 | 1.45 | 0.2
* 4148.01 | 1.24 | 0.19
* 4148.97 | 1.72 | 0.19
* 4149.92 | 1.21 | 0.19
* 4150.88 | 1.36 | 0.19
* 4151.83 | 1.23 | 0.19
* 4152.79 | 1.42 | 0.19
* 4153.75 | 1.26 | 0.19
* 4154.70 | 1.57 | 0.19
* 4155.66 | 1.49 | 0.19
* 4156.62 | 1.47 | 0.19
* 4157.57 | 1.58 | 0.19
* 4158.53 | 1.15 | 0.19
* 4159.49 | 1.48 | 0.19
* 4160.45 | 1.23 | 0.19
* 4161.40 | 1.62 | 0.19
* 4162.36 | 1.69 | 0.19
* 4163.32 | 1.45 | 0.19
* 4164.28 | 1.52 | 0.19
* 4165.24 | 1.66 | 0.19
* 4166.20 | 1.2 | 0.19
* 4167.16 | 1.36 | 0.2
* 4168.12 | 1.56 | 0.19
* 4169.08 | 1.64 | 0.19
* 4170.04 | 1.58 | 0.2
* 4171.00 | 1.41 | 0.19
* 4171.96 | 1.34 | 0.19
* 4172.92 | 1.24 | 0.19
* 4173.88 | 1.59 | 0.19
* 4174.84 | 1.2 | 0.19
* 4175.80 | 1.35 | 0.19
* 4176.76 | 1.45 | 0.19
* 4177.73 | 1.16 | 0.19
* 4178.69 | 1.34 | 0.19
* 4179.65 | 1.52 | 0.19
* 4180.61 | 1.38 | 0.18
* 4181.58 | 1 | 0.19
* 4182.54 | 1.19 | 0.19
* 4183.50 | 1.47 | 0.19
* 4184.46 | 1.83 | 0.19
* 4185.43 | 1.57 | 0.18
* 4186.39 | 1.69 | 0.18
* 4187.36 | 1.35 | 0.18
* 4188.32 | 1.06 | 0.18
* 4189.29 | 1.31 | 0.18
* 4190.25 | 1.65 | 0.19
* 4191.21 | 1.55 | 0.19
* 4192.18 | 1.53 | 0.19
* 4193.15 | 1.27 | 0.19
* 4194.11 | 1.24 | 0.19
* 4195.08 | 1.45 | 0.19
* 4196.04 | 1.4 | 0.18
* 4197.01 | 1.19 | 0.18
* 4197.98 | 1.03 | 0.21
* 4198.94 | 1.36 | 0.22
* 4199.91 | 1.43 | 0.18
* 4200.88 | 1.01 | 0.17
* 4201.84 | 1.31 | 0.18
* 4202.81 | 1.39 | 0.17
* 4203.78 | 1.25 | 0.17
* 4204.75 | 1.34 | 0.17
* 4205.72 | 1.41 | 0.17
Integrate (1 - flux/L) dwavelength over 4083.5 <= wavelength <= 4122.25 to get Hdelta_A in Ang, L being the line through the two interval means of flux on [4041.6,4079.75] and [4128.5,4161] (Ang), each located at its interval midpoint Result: -3.0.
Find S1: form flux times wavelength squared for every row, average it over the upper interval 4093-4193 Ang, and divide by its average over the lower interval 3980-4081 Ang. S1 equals 1.0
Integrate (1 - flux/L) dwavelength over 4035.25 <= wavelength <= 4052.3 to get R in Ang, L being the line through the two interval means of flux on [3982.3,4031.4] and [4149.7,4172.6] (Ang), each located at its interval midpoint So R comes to 0.7 Ang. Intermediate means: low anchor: 1.53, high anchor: 1.44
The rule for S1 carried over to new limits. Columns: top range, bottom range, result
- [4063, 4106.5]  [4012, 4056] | 1.06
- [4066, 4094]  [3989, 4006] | 1.05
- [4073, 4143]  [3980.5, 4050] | 1.07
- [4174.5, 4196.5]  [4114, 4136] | 0.95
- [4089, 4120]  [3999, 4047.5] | 1.08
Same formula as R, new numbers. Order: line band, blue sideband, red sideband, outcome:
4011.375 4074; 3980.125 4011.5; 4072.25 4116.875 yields 1.8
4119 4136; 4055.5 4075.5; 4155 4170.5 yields 0.0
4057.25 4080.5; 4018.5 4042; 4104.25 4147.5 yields 0.4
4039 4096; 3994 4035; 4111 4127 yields 2.6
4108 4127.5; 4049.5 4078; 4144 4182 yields -1.3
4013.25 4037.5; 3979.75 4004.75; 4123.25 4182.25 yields -1.0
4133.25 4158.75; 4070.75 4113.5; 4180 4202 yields -0.2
